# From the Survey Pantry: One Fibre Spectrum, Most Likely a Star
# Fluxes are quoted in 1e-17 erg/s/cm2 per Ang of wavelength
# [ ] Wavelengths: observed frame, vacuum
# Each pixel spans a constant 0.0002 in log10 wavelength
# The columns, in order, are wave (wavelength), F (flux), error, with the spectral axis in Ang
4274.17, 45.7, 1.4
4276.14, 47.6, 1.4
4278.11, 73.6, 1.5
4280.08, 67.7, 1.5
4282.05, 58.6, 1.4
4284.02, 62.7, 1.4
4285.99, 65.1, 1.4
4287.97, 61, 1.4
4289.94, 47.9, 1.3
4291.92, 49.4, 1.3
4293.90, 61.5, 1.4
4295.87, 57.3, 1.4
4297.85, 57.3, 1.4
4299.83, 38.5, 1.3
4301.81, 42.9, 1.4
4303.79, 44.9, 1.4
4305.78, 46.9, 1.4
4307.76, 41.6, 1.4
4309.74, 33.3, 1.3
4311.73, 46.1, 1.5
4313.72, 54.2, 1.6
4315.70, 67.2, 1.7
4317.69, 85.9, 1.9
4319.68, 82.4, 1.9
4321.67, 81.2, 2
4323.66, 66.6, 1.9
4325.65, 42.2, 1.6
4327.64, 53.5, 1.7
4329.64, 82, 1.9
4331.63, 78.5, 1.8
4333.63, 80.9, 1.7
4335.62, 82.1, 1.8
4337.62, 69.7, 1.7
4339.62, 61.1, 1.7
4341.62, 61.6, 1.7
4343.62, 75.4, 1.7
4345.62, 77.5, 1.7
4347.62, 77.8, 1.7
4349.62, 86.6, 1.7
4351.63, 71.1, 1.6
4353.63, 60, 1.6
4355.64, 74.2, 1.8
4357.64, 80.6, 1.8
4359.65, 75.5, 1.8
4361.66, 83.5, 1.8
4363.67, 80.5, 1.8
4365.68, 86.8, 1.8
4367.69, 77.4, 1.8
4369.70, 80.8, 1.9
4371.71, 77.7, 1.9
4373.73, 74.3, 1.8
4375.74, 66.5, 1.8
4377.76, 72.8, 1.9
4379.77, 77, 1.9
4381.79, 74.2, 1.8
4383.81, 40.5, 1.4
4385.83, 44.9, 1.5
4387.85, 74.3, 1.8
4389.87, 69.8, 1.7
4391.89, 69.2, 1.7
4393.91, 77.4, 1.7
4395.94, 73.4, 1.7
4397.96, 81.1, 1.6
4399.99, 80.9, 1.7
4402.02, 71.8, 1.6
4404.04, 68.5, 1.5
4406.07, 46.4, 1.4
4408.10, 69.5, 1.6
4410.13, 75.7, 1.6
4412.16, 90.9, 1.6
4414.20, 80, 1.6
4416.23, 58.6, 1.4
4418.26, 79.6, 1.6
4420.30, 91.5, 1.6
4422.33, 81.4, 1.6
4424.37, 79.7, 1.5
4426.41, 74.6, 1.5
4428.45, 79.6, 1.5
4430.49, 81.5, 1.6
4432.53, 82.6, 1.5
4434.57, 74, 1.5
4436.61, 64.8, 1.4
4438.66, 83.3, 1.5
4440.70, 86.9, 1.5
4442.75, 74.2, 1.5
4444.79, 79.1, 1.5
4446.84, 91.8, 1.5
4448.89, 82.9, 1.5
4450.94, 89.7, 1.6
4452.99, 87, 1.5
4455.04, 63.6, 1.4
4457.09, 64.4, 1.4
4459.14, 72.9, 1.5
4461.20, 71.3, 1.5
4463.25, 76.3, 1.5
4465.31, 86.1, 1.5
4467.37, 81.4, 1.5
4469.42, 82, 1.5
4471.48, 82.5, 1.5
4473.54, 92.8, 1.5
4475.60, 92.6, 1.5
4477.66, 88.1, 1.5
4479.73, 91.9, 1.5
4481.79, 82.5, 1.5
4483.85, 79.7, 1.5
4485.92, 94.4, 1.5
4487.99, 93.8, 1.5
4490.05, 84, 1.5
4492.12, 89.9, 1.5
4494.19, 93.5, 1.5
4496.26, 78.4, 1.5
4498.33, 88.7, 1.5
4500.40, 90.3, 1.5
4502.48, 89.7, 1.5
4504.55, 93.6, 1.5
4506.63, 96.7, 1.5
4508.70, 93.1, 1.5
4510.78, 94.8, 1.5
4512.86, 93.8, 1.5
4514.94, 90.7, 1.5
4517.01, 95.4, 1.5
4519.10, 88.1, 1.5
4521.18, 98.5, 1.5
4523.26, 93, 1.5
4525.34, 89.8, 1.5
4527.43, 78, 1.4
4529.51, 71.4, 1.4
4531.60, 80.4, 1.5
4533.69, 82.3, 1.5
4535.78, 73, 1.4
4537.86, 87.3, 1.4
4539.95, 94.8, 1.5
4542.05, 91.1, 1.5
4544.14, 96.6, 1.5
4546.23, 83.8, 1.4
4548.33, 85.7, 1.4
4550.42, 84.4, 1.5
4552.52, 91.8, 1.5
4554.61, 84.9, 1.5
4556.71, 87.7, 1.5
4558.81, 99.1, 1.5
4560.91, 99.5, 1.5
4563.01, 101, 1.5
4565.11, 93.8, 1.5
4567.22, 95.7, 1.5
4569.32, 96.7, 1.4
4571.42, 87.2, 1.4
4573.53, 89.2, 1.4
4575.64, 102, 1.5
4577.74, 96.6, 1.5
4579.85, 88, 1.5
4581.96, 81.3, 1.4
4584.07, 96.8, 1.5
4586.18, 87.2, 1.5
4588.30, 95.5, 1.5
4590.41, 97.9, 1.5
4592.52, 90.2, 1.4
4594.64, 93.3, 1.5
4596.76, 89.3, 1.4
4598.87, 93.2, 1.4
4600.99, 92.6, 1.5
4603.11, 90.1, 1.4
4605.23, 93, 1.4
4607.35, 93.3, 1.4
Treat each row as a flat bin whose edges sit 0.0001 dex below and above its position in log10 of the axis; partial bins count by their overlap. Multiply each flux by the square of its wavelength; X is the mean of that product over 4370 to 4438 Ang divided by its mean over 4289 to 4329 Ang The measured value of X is 1.38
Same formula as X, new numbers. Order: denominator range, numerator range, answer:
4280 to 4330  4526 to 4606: 1.77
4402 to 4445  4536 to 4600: 1.29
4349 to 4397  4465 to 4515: 1.29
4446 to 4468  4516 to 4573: 1.18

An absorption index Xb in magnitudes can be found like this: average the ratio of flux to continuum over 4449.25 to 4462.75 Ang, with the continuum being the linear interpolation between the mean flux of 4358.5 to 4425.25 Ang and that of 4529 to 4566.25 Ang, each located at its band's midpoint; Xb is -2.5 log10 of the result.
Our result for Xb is 0.06 mag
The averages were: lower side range 73.7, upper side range 88.5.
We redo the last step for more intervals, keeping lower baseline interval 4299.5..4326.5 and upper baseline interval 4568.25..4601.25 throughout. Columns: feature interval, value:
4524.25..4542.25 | 0.034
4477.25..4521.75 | -0.121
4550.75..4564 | -0.057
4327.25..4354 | -0.229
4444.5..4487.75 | -0.087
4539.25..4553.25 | -0.029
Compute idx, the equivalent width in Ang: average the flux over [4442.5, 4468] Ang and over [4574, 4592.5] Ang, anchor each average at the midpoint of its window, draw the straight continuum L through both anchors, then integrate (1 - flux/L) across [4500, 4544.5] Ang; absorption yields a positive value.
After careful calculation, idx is -1.6 Ang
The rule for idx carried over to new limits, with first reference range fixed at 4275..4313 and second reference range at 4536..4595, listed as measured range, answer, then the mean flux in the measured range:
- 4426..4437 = -0.7 Ang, 76.9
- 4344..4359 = -3.5 Ang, 75.4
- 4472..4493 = -2.3 Ang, 88.8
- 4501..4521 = -2.2 Ang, 93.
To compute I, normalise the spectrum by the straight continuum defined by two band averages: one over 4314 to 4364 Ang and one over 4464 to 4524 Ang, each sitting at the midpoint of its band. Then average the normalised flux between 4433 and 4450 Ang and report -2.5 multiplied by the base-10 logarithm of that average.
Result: 0.06 mag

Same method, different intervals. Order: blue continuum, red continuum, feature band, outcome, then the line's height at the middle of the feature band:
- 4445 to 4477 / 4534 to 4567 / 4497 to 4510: -0.076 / 85.5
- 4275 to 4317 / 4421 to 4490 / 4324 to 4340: -0.149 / 60.1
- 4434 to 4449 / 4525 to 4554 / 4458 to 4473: 0.022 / 80.9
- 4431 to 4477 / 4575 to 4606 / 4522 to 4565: 0.003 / 88.2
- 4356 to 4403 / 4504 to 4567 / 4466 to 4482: -0.045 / 83.4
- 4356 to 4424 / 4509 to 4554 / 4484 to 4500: -0.057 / 84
